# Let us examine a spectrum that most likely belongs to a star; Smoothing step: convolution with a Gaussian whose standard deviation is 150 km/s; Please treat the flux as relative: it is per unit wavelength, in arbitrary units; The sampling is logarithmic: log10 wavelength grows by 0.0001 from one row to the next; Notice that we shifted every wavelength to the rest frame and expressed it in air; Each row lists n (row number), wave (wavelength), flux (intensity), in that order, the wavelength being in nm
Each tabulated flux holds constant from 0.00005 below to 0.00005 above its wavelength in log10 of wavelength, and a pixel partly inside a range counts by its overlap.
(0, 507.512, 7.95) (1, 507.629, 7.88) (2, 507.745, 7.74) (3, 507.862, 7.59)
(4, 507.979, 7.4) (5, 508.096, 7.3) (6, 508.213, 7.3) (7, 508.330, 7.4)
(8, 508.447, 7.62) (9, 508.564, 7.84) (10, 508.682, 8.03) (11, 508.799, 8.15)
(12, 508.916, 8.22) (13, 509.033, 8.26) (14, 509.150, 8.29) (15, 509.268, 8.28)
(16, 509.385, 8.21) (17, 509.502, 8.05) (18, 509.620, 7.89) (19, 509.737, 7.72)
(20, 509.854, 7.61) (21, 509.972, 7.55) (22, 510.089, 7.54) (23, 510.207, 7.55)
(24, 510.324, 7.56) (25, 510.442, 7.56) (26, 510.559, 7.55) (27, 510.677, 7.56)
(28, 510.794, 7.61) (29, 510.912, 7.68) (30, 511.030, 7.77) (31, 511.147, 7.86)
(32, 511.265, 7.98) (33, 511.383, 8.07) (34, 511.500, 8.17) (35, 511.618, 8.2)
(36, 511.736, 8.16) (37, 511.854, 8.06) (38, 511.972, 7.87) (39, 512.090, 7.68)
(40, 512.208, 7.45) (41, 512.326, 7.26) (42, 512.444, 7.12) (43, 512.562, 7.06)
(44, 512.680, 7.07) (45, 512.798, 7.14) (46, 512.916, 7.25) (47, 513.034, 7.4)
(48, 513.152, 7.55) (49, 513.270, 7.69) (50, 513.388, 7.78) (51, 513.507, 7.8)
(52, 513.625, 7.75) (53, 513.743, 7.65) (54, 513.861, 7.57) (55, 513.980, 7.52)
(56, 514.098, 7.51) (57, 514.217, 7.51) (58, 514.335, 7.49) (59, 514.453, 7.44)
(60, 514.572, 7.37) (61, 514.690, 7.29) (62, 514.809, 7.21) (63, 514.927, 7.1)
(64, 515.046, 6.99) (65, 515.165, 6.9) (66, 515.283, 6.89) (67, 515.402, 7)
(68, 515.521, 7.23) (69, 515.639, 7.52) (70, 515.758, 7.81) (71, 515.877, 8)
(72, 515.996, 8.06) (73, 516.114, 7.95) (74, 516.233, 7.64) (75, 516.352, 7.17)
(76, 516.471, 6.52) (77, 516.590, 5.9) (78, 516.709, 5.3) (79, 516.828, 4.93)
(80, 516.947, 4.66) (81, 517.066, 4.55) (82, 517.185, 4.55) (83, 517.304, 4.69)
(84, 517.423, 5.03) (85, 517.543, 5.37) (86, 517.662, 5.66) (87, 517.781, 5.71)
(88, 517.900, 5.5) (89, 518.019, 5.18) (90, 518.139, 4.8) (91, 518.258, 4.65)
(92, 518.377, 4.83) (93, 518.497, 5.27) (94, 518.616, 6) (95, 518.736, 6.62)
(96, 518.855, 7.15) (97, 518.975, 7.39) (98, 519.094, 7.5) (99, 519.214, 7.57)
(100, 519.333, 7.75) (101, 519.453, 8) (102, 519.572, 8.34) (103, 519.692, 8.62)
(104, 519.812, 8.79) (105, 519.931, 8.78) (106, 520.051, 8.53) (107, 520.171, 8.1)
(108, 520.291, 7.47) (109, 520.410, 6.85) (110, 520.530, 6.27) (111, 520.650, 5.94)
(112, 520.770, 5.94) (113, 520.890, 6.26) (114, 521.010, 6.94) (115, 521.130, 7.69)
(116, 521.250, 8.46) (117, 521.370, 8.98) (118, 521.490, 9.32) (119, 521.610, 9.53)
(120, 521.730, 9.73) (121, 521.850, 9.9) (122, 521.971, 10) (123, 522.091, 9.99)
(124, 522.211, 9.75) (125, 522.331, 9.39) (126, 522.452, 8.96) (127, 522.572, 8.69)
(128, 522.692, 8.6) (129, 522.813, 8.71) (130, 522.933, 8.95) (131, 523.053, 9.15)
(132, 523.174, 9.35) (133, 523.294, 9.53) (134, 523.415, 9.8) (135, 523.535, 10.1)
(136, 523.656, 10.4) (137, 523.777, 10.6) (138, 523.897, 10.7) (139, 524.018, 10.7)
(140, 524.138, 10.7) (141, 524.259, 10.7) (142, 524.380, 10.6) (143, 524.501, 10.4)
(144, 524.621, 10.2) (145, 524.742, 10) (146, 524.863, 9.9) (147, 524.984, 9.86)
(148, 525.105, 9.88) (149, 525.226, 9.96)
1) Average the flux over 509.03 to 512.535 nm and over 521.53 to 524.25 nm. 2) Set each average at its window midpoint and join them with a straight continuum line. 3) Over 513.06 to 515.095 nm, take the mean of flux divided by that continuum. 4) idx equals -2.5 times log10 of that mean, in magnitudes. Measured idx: 0.11 mag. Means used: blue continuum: 7.79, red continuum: 9.71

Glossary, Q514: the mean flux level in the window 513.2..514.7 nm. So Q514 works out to 7.58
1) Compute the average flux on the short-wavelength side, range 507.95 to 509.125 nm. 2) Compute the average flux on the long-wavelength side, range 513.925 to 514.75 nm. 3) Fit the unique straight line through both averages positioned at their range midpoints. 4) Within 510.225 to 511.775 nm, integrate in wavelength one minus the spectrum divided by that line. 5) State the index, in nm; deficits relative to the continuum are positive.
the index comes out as -0.04 nm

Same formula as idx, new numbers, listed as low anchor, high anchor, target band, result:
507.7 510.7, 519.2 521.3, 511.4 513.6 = 0.01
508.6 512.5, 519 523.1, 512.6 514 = 0.06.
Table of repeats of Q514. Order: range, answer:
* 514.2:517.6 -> 6.61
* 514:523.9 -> 7.48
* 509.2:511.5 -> 7.78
